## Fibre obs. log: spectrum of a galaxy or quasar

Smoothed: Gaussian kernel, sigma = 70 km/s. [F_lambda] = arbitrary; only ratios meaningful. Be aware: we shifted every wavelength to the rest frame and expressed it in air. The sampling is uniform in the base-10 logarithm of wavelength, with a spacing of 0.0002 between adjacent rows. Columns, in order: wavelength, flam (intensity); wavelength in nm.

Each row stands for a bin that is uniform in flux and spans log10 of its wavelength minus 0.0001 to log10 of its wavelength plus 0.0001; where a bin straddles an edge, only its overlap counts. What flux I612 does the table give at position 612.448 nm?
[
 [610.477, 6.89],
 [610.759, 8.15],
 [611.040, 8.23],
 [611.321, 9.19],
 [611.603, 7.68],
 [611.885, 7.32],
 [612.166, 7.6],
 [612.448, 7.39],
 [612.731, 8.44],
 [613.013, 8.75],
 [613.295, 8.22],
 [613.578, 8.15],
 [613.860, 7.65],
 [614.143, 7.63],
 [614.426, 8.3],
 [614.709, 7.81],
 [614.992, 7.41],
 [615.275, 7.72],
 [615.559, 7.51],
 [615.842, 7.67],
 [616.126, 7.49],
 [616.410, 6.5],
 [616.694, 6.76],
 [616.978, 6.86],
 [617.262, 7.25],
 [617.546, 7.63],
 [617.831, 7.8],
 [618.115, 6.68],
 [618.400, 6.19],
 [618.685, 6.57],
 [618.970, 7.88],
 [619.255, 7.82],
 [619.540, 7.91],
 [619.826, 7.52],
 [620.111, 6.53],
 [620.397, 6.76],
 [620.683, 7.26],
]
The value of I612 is 7.39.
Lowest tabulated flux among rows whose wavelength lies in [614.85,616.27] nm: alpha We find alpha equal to 7.41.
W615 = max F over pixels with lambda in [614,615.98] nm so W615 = 8.3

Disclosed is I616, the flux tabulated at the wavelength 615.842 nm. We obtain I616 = 7.67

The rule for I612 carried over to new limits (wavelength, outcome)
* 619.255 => 7.82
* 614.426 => 8.3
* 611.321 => 9.19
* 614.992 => 7.41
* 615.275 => 7.72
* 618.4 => 6.19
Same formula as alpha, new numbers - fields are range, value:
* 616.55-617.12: 6.76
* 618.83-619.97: 7.52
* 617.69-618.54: 6.19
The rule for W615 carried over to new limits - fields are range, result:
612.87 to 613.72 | 8.75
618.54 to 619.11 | 7.88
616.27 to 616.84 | 6.76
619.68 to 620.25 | 7.52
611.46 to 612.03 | 7.68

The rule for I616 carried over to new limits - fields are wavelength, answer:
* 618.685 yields 6.57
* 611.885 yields 7.32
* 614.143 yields 7.63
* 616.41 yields 6.5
